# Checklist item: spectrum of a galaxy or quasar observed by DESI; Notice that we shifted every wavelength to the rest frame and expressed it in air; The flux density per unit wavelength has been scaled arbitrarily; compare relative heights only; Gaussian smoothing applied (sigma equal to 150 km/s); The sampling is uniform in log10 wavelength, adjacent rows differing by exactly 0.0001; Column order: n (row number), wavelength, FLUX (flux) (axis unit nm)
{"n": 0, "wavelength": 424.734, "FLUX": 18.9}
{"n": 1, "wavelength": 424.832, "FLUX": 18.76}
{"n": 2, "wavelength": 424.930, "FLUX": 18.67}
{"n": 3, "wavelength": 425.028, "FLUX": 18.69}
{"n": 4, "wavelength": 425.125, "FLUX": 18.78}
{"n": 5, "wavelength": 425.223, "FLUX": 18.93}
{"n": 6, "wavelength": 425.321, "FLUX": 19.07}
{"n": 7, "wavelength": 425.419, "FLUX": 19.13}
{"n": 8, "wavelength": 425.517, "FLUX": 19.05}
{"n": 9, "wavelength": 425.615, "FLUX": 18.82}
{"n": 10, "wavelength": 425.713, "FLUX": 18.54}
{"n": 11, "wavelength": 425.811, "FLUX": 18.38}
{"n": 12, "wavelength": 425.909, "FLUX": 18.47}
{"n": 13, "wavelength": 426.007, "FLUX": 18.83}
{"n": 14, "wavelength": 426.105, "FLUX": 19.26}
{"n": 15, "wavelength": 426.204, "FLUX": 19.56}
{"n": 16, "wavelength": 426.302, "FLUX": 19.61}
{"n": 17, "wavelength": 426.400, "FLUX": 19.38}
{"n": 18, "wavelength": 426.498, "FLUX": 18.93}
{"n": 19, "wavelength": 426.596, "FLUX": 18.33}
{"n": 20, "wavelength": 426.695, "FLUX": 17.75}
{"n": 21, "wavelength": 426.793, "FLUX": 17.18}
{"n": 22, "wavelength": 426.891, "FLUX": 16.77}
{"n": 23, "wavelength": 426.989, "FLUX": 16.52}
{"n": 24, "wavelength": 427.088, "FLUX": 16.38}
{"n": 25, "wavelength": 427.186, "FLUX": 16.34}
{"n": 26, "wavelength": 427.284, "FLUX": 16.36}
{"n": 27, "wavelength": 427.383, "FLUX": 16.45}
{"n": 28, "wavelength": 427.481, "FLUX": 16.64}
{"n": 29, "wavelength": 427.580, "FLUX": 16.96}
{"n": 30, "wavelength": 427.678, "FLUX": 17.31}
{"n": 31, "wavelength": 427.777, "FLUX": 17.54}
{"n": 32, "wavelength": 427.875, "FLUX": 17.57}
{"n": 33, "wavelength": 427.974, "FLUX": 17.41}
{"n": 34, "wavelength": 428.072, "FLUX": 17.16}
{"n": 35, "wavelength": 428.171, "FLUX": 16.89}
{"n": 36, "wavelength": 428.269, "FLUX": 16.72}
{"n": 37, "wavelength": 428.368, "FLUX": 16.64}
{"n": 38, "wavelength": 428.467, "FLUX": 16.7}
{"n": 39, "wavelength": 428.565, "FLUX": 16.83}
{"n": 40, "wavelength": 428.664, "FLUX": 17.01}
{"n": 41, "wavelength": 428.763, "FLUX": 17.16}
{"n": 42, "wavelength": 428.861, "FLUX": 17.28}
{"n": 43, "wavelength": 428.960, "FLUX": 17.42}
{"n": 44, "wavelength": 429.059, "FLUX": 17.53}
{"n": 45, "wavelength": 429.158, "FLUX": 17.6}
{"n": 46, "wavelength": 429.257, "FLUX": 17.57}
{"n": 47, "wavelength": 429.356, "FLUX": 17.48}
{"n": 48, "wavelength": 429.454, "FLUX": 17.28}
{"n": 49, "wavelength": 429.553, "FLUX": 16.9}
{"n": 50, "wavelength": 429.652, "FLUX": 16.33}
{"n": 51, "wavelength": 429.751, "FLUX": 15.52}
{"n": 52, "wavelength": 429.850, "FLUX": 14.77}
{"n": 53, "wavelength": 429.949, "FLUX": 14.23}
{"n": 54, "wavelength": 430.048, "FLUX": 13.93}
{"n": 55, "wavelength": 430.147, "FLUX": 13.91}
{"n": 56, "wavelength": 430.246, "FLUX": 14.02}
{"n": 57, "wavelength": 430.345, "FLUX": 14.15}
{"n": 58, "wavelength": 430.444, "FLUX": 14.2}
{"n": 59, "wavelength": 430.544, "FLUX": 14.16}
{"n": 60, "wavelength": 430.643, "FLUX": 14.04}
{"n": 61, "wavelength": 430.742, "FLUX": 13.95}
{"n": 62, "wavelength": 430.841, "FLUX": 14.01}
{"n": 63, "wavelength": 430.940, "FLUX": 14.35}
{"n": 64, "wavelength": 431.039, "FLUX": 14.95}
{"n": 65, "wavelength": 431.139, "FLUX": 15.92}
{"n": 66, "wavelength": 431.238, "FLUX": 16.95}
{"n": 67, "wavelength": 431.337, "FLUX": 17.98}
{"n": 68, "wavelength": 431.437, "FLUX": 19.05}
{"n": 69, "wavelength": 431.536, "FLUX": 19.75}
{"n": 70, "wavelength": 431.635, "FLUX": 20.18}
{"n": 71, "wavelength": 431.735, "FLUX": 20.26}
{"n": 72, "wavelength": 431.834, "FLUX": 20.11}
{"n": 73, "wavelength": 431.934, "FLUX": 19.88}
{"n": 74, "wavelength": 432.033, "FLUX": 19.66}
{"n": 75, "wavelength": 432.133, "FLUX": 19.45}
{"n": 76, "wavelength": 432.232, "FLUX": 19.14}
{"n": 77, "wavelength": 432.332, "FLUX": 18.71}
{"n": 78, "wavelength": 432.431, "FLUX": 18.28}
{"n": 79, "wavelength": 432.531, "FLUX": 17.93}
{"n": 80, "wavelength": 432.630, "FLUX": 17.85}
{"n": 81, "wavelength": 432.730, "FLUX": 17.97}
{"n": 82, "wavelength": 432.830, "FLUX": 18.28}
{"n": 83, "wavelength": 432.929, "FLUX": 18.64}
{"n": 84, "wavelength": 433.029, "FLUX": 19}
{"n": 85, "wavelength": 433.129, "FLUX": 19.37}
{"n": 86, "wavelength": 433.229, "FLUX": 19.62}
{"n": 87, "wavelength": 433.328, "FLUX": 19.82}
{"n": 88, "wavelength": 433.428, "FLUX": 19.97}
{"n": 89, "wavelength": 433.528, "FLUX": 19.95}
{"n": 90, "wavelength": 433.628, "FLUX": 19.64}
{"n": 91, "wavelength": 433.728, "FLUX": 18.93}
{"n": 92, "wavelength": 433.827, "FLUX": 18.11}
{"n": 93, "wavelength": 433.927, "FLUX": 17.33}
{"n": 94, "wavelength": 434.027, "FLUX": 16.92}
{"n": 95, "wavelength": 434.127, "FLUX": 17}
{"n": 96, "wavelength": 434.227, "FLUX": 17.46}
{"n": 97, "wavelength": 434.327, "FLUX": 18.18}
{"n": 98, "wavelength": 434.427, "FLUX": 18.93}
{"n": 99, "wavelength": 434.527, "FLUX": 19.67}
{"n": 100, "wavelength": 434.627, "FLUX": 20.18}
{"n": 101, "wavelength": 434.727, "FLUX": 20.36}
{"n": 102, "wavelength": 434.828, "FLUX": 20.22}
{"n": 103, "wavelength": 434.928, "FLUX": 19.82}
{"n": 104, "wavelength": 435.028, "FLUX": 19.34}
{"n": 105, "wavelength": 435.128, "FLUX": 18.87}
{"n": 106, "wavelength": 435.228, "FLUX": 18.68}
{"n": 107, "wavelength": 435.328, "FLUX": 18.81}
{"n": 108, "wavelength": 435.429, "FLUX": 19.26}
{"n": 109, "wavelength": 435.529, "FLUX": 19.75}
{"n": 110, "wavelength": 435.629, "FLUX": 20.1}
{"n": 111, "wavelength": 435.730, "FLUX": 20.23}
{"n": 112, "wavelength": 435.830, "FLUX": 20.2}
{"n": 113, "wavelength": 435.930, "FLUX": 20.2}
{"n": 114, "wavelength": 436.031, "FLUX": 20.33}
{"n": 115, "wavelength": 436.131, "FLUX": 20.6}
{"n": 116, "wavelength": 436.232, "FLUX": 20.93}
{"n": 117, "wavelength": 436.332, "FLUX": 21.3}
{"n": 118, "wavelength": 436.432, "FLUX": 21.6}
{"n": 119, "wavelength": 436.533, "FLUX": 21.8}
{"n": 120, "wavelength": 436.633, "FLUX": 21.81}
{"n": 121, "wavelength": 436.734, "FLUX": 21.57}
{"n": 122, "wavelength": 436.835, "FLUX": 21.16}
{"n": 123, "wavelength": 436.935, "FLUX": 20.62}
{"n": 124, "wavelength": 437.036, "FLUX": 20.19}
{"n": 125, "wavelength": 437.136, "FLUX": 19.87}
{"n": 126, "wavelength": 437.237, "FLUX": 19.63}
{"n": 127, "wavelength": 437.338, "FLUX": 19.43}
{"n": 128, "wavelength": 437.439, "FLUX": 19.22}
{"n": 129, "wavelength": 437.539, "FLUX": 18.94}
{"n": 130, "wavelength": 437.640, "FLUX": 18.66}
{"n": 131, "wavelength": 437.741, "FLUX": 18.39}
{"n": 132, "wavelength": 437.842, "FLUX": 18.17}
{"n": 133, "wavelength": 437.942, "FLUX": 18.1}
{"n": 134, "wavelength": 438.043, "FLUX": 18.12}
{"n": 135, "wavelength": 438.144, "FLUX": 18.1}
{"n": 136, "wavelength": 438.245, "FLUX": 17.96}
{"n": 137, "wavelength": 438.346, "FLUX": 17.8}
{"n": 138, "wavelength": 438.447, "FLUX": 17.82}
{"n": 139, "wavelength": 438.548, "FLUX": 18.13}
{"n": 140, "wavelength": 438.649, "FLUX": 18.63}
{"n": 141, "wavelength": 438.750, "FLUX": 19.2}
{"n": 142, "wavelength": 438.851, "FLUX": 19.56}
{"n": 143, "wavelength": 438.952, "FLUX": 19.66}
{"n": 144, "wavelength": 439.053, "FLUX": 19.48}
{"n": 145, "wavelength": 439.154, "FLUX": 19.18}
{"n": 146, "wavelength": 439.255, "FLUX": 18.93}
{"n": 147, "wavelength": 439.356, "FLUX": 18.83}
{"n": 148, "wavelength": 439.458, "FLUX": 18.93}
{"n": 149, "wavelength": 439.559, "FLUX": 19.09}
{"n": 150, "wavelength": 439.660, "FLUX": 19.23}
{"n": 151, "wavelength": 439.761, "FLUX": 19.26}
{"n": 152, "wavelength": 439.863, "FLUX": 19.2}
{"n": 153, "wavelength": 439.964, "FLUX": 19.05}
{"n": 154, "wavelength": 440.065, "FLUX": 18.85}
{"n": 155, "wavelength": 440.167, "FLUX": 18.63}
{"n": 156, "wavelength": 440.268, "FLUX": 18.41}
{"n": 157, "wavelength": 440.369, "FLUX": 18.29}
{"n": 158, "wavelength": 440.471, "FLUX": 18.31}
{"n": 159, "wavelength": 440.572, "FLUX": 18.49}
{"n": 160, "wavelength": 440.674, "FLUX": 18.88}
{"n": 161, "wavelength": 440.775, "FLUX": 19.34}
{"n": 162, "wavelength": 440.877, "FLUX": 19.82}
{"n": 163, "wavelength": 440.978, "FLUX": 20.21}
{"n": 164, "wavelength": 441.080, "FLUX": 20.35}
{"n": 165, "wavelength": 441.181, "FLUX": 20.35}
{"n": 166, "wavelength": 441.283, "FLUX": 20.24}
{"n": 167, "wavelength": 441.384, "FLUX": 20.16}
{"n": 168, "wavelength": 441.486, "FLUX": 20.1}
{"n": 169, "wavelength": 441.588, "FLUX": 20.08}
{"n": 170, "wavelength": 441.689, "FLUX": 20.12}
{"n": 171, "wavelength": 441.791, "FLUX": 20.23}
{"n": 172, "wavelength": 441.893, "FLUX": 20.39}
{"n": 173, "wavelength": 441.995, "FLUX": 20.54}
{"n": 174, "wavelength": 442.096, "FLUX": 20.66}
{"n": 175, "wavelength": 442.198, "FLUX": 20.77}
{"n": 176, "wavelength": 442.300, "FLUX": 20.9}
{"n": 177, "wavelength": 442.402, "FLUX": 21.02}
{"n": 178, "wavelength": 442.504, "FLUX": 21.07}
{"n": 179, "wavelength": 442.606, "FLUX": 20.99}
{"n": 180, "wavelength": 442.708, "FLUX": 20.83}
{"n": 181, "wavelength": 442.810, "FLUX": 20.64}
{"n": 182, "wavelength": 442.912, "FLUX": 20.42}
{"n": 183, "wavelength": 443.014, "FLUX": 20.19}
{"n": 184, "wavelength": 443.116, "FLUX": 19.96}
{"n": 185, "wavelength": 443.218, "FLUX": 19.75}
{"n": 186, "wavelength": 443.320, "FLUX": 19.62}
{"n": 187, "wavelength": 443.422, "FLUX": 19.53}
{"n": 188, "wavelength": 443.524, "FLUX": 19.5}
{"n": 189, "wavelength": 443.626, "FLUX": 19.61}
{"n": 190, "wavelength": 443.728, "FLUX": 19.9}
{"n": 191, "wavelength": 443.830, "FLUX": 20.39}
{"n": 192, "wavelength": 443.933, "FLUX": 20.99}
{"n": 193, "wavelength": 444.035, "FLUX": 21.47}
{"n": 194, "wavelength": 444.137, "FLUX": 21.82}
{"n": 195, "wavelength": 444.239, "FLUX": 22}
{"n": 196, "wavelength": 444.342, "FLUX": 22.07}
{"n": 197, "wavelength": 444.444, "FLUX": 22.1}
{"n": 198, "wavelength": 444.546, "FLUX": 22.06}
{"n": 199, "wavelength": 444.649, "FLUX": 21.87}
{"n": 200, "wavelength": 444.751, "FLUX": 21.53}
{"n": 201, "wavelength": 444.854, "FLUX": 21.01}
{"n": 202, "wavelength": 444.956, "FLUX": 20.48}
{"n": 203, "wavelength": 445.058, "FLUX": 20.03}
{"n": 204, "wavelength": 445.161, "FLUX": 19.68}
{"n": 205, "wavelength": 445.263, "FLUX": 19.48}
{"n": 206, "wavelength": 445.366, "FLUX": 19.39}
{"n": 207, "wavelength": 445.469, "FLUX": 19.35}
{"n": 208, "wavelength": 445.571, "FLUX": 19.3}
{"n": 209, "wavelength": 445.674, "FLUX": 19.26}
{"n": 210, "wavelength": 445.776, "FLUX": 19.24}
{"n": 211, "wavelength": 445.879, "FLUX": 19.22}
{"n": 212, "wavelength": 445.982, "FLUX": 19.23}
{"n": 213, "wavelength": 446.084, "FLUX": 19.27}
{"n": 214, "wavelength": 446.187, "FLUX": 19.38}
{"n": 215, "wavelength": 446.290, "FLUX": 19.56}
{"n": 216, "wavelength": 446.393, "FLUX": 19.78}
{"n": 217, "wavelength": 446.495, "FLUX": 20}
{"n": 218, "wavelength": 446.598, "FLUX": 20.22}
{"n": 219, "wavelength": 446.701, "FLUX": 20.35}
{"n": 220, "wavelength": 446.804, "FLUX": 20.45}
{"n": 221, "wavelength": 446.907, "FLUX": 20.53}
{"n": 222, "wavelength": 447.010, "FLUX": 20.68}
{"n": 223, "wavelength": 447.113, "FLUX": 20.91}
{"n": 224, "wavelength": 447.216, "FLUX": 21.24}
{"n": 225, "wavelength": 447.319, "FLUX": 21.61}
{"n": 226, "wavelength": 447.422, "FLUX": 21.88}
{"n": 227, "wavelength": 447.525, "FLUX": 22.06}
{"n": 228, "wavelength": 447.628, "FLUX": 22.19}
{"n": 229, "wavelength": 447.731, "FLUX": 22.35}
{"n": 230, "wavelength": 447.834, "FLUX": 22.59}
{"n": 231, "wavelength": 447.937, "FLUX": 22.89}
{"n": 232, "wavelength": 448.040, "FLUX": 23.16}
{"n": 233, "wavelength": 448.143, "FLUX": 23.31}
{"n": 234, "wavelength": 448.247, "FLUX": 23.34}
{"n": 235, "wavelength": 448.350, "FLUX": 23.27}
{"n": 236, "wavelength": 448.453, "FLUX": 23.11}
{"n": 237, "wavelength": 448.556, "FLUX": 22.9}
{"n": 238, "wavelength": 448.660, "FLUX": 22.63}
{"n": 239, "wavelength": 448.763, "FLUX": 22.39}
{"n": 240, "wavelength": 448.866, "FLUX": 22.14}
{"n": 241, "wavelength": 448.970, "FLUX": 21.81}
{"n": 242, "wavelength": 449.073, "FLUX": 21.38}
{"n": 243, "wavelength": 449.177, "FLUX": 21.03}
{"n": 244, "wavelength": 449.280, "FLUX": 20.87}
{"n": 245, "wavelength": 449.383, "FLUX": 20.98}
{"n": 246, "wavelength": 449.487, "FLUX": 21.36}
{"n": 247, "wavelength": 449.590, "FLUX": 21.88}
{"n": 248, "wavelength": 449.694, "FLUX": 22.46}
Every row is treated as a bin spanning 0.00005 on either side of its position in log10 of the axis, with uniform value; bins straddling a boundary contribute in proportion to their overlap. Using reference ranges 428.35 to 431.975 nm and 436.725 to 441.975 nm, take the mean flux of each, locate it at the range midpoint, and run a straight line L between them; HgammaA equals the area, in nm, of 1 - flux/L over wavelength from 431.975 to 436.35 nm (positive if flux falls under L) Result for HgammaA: -0.37 nm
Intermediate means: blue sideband 16.5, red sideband 19.2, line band 19.2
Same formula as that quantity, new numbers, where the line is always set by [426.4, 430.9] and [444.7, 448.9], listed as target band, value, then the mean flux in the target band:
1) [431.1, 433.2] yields -0.19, 18.8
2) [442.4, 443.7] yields -0.01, 20.2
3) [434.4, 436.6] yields -0.24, 20.1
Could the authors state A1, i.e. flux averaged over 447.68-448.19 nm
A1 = 22.9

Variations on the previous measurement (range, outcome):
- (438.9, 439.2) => 19.5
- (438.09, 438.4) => 17.9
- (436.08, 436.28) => 20.7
